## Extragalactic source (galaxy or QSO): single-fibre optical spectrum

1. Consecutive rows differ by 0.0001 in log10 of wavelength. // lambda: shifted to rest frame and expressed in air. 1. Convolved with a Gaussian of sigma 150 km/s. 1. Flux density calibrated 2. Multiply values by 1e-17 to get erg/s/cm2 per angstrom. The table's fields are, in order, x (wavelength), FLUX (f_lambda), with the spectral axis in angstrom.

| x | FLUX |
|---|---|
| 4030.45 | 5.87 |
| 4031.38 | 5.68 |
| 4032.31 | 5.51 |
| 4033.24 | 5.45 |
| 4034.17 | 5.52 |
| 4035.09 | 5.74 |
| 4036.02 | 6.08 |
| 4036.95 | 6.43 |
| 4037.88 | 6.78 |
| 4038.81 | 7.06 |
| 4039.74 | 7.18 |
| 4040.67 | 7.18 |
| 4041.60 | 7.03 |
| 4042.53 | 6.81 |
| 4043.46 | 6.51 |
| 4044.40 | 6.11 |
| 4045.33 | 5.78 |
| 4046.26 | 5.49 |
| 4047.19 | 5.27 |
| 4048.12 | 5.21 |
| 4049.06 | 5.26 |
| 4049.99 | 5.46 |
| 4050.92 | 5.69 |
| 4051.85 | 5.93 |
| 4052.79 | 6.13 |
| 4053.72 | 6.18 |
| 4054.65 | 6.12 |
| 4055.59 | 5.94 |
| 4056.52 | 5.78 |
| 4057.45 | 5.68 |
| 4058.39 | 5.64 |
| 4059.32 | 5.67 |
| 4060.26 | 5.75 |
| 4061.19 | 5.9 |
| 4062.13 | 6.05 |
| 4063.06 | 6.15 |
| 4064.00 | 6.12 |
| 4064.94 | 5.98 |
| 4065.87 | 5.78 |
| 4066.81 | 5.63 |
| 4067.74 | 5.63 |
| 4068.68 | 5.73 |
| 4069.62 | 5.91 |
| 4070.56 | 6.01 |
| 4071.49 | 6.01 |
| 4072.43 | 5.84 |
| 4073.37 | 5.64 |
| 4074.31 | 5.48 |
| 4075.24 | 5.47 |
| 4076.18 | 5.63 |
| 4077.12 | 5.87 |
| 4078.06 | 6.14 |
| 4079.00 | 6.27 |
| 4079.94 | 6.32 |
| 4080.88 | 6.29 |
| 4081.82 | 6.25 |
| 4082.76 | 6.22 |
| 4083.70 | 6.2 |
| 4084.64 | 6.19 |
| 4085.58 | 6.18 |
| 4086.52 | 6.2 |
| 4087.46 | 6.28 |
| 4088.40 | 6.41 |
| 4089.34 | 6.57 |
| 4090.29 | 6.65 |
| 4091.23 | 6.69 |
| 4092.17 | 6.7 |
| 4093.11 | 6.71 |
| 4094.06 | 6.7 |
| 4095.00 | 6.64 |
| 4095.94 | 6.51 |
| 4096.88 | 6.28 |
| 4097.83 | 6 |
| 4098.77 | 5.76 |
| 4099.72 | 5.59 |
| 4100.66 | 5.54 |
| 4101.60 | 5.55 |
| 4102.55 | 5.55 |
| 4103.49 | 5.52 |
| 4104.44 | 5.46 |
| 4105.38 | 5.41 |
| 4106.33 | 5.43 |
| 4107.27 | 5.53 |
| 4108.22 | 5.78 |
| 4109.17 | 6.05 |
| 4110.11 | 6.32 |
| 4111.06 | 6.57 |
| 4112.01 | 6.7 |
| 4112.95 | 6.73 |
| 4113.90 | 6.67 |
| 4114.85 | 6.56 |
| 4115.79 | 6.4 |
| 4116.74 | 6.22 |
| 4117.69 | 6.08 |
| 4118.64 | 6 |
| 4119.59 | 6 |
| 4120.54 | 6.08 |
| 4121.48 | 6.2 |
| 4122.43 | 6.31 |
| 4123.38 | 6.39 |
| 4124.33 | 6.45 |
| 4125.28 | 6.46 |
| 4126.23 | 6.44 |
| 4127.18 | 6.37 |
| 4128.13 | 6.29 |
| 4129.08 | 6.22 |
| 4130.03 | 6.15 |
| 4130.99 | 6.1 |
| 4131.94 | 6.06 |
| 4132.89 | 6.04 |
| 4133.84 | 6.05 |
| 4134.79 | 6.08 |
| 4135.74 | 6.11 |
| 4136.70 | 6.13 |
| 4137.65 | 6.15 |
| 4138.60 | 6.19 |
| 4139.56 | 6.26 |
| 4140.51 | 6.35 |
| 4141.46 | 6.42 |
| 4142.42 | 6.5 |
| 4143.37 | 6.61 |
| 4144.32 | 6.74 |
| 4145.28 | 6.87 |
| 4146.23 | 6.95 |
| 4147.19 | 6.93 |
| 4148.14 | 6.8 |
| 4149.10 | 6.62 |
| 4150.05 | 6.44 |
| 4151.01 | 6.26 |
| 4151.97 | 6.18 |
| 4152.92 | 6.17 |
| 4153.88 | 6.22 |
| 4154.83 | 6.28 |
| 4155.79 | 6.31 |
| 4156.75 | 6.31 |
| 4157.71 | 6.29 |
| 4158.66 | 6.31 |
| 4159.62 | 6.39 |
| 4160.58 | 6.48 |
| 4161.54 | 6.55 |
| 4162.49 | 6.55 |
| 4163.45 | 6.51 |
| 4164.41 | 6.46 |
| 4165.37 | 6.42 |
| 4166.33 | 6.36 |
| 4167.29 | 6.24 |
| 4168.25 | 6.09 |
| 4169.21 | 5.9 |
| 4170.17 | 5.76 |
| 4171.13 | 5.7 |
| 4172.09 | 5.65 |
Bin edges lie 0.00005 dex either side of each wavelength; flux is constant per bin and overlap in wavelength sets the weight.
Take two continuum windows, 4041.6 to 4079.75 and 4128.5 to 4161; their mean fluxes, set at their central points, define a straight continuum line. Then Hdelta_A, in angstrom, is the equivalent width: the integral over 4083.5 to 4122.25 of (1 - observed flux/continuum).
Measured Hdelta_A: -0.37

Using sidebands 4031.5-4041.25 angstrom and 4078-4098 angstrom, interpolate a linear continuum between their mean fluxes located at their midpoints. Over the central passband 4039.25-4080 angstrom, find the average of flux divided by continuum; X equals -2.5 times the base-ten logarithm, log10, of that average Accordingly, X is 0.07 mag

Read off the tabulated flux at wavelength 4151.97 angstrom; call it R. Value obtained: 6.18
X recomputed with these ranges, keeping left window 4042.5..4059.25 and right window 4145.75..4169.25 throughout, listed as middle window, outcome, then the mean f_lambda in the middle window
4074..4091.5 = -0.034 mag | 6.18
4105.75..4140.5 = 0.001 mag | 6.21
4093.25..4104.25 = 0.018 mag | 5.97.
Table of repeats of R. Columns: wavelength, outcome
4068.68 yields 5.73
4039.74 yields 7.18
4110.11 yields 6.32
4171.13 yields 5.7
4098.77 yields 5.76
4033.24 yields 5.45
